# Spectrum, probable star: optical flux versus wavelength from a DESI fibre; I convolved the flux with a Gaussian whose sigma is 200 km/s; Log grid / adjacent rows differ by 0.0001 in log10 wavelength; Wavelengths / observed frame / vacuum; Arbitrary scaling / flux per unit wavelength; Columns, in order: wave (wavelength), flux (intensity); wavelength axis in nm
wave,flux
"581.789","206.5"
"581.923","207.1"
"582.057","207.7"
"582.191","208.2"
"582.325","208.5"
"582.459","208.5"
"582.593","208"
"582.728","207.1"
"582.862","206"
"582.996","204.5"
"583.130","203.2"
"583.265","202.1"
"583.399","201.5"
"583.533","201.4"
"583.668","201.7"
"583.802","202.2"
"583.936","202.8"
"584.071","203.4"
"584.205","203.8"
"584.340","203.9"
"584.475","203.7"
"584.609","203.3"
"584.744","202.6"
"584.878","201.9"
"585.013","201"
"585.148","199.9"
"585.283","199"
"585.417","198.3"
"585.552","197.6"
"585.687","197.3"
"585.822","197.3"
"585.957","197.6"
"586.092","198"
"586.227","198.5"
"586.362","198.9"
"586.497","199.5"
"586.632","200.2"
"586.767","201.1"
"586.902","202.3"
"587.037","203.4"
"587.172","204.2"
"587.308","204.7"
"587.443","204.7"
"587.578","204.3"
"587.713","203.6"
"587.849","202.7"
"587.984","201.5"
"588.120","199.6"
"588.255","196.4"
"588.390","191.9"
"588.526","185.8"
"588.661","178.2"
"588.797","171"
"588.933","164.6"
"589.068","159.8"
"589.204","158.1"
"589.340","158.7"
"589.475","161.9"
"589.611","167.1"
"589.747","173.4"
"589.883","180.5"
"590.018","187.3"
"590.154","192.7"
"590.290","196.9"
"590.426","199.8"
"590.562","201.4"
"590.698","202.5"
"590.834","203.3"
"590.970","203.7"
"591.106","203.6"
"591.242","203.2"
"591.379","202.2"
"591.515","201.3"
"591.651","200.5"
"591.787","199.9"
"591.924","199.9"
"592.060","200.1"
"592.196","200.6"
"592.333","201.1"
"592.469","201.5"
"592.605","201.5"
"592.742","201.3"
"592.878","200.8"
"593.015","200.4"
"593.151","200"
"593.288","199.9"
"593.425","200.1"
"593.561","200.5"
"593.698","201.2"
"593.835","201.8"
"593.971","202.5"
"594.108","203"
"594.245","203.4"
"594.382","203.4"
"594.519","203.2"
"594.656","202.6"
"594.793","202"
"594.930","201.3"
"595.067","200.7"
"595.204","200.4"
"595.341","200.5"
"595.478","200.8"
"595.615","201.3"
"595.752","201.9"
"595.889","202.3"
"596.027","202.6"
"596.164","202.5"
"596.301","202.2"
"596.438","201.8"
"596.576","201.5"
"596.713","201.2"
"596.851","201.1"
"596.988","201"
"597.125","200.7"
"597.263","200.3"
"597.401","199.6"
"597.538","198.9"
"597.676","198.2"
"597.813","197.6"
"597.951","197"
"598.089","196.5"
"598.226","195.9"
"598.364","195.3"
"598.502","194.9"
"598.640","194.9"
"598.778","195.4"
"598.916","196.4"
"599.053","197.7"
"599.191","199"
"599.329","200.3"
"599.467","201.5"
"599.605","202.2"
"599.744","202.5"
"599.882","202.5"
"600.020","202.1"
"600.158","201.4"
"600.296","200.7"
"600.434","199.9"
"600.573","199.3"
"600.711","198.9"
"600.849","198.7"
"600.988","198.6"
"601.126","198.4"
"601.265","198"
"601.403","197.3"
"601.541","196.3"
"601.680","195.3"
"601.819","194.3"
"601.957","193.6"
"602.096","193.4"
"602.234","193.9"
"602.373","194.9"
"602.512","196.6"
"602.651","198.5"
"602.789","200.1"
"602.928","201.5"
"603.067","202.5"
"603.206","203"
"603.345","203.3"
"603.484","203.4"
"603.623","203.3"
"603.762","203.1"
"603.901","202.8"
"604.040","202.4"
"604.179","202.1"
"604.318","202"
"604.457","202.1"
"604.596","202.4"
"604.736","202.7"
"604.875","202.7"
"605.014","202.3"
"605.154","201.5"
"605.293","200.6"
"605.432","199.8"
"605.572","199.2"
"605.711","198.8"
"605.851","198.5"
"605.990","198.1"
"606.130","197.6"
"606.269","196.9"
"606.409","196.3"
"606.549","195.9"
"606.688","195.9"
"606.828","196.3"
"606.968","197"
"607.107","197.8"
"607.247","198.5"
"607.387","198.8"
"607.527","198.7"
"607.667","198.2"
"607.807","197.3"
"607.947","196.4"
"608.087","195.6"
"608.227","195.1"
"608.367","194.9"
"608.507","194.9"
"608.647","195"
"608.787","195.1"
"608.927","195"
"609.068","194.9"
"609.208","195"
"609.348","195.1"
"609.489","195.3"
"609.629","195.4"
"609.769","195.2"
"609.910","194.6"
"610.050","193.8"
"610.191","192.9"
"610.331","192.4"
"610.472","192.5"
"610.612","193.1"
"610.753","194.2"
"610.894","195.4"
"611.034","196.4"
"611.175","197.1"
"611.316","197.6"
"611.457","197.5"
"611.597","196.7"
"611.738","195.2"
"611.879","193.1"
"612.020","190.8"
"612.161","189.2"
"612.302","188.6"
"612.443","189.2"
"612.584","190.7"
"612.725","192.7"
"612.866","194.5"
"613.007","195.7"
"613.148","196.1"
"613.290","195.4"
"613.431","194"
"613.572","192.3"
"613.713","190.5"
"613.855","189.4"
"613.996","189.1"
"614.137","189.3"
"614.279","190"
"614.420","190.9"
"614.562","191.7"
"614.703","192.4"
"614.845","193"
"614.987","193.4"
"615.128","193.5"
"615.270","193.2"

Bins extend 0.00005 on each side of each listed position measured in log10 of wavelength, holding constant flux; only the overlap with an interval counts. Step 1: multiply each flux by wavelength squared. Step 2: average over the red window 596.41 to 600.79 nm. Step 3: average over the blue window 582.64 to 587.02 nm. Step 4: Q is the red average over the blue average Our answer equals 1.04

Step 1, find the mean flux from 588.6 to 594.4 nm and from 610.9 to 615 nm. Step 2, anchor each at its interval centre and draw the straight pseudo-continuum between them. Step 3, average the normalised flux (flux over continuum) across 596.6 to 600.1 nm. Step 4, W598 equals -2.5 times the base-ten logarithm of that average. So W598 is -0.03 mag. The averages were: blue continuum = 193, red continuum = 193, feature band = 199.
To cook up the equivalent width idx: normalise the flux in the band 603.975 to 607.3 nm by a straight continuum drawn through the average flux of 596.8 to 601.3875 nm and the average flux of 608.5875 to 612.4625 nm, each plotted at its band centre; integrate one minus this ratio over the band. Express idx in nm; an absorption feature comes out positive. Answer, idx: -0.05 nm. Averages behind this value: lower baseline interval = 199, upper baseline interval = 194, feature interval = 199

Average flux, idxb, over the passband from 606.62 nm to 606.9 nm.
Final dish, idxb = 196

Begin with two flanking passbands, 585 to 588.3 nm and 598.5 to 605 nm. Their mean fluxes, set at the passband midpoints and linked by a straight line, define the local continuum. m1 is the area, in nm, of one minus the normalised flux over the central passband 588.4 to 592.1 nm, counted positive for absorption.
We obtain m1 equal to 0.24 nm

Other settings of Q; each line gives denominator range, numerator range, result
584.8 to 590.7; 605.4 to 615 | 1.09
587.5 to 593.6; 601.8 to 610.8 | 1.08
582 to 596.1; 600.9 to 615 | 1.06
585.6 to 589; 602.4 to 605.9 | 1.09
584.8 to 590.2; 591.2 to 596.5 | 1.08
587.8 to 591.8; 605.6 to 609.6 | 1.11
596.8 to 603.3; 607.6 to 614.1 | 1.01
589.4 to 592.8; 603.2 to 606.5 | 1.08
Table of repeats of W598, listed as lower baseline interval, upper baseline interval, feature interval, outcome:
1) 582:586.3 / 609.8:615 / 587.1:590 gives 0.093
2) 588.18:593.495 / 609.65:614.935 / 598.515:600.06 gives -0.041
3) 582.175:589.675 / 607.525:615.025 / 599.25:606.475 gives -0.028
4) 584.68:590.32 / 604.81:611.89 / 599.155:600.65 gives -0.036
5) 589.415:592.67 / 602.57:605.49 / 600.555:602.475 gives 0.023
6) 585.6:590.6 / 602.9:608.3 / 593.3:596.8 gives -0.042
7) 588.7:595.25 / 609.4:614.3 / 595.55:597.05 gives -0.042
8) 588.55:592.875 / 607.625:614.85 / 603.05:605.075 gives -0.057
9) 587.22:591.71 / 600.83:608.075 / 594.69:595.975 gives -0.043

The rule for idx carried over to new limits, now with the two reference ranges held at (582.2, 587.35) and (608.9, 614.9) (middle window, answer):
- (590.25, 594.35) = -0.03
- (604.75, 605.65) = -0.03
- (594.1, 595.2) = -0.02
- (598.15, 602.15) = -0.02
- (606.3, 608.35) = -0.02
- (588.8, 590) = 0.20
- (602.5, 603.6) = -0.03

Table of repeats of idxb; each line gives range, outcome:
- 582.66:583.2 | 205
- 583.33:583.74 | 202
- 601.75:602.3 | 194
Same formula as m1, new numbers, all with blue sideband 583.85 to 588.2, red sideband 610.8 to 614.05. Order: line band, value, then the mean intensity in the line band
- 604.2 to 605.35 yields -0.04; 202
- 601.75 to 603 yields 0.00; 196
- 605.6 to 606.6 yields -0.01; 198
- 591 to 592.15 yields -0.01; 201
